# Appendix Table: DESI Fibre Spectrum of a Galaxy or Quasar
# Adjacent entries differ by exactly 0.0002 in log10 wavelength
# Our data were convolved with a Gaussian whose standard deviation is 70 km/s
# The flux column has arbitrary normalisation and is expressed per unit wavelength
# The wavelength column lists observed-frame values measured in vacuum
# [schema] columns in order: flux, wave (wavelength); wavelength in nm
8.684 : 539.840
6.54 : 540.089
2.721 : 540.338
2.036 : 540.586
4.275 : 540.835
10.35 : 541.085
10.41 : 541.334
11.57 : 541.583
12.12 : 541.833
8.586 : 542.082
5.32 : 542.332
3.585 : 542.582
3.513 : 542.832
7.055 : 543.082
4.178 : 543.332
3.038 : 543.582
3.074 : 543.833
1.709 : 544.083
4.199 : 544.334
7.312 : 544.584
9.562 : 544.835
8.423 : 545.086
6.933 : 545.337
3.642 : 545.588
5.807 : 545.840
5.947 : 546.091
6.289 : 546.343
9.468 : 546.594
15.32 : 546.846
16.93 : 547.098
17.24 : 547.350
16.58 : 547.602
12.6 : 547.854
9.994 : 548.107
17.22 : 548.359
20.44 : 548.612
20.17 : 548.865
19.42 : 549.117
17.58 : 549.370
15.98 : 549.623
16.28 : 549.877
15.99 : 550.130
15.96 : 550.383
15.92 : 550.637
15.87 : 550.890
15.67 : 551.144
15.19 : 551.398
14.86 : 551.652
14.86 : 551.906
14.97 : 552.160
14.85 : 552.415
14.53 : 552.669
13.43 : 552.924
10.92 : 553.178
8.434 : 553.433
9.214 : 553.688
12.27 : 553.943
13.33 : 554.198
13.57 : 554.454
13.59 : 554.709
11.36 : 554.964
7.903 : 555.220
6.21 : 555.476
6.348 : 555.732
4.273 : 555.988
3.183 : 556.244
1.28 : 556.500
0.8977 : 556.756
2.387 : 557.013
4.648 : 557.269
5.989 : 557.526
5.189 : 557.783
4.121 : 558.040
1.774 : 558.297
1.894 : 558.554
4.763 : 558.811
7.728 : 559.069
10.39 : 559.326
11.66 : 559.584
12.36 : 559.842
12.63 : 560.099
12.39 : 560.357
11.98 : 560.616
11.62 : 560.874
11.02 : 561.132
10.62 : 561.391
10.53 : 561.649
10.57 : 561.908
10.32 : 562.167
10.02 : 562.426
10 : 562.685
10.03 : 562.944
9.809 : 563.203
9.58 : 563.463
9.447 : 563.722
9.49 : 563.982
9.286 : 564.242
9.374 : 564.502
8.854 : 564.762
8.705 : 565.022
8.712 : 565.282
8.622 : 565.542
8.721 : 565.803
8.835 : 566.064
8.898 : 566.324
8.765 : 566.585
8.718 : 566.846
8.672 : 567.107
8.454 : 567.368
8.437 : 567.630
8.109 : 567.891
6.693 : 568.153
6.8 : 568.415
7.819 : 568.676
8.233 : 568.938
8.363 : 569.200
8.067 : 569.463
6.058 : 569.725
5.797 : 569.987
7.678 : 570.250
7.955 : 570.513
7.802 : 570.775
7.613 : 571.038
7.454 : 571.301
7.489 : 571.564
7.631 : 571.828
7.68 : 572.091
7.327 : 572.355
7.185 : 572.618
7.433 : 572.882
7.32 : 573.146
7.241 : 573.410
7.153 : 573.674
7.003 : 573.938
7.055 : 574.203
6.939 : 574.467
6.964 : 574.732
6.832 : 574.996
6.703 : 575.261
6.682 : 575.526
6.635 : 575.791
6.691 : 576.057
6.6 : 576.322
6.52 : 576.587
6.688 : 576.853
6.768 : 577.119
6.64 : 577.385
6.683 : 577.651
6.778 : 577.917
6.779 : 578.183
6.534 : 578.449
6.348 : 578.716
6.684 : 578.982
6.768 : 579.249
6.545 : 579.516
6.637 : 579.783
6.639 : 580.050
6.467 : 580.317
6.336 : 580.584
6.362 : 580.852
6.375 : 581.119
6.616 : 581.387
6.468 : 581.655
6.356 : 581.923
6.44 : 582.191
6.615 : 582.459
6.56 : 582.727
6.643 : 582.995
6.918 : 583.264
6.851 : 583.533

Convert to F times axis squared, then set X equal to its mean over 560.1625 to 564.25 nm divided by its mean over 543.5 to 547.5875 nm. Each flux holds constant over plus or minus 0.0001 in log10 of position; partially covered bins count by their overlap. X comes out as 1.37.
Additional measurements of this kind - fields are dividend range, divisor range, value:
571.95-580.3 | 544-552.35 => 0.58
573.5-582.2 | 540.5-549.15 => 0.81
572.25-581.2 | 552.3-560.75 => 0.87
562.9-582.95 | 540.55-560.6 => 0.81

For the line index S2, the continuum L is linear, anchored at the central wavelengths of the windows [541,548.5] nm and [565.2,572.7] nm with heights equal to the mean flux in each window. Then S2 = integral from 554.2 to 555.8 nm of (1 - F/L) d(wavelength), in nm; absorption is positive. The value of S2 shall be -0.37 nm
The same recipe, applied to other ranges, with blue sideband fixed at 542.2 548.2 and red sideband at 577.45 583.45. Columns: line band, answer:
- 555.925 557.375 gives 0.93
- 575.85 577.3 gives 0.01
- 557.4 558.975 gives 0.71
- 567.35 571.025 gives -0.31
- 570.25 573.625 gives -0.31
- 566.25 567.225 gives -0.23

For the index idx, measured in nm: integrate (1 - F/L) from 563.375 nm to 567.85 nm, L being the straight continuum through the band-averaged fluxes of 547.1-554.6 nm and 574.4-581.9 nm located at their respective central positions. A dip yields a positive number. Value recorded 0.668 nm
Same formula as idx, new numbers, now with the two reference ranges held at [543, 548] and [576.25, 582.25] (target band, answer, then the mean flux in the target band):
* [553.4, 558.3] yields 0.57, 6.89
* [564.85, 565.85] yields -0.19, 8.7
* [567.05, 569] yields -0.20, 7.86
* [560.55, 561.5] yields -0.48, 11.3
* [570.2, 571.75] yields -0.15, 7.66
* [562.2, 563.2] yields -0.35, 10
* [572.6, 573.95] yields -0.07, 7.25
